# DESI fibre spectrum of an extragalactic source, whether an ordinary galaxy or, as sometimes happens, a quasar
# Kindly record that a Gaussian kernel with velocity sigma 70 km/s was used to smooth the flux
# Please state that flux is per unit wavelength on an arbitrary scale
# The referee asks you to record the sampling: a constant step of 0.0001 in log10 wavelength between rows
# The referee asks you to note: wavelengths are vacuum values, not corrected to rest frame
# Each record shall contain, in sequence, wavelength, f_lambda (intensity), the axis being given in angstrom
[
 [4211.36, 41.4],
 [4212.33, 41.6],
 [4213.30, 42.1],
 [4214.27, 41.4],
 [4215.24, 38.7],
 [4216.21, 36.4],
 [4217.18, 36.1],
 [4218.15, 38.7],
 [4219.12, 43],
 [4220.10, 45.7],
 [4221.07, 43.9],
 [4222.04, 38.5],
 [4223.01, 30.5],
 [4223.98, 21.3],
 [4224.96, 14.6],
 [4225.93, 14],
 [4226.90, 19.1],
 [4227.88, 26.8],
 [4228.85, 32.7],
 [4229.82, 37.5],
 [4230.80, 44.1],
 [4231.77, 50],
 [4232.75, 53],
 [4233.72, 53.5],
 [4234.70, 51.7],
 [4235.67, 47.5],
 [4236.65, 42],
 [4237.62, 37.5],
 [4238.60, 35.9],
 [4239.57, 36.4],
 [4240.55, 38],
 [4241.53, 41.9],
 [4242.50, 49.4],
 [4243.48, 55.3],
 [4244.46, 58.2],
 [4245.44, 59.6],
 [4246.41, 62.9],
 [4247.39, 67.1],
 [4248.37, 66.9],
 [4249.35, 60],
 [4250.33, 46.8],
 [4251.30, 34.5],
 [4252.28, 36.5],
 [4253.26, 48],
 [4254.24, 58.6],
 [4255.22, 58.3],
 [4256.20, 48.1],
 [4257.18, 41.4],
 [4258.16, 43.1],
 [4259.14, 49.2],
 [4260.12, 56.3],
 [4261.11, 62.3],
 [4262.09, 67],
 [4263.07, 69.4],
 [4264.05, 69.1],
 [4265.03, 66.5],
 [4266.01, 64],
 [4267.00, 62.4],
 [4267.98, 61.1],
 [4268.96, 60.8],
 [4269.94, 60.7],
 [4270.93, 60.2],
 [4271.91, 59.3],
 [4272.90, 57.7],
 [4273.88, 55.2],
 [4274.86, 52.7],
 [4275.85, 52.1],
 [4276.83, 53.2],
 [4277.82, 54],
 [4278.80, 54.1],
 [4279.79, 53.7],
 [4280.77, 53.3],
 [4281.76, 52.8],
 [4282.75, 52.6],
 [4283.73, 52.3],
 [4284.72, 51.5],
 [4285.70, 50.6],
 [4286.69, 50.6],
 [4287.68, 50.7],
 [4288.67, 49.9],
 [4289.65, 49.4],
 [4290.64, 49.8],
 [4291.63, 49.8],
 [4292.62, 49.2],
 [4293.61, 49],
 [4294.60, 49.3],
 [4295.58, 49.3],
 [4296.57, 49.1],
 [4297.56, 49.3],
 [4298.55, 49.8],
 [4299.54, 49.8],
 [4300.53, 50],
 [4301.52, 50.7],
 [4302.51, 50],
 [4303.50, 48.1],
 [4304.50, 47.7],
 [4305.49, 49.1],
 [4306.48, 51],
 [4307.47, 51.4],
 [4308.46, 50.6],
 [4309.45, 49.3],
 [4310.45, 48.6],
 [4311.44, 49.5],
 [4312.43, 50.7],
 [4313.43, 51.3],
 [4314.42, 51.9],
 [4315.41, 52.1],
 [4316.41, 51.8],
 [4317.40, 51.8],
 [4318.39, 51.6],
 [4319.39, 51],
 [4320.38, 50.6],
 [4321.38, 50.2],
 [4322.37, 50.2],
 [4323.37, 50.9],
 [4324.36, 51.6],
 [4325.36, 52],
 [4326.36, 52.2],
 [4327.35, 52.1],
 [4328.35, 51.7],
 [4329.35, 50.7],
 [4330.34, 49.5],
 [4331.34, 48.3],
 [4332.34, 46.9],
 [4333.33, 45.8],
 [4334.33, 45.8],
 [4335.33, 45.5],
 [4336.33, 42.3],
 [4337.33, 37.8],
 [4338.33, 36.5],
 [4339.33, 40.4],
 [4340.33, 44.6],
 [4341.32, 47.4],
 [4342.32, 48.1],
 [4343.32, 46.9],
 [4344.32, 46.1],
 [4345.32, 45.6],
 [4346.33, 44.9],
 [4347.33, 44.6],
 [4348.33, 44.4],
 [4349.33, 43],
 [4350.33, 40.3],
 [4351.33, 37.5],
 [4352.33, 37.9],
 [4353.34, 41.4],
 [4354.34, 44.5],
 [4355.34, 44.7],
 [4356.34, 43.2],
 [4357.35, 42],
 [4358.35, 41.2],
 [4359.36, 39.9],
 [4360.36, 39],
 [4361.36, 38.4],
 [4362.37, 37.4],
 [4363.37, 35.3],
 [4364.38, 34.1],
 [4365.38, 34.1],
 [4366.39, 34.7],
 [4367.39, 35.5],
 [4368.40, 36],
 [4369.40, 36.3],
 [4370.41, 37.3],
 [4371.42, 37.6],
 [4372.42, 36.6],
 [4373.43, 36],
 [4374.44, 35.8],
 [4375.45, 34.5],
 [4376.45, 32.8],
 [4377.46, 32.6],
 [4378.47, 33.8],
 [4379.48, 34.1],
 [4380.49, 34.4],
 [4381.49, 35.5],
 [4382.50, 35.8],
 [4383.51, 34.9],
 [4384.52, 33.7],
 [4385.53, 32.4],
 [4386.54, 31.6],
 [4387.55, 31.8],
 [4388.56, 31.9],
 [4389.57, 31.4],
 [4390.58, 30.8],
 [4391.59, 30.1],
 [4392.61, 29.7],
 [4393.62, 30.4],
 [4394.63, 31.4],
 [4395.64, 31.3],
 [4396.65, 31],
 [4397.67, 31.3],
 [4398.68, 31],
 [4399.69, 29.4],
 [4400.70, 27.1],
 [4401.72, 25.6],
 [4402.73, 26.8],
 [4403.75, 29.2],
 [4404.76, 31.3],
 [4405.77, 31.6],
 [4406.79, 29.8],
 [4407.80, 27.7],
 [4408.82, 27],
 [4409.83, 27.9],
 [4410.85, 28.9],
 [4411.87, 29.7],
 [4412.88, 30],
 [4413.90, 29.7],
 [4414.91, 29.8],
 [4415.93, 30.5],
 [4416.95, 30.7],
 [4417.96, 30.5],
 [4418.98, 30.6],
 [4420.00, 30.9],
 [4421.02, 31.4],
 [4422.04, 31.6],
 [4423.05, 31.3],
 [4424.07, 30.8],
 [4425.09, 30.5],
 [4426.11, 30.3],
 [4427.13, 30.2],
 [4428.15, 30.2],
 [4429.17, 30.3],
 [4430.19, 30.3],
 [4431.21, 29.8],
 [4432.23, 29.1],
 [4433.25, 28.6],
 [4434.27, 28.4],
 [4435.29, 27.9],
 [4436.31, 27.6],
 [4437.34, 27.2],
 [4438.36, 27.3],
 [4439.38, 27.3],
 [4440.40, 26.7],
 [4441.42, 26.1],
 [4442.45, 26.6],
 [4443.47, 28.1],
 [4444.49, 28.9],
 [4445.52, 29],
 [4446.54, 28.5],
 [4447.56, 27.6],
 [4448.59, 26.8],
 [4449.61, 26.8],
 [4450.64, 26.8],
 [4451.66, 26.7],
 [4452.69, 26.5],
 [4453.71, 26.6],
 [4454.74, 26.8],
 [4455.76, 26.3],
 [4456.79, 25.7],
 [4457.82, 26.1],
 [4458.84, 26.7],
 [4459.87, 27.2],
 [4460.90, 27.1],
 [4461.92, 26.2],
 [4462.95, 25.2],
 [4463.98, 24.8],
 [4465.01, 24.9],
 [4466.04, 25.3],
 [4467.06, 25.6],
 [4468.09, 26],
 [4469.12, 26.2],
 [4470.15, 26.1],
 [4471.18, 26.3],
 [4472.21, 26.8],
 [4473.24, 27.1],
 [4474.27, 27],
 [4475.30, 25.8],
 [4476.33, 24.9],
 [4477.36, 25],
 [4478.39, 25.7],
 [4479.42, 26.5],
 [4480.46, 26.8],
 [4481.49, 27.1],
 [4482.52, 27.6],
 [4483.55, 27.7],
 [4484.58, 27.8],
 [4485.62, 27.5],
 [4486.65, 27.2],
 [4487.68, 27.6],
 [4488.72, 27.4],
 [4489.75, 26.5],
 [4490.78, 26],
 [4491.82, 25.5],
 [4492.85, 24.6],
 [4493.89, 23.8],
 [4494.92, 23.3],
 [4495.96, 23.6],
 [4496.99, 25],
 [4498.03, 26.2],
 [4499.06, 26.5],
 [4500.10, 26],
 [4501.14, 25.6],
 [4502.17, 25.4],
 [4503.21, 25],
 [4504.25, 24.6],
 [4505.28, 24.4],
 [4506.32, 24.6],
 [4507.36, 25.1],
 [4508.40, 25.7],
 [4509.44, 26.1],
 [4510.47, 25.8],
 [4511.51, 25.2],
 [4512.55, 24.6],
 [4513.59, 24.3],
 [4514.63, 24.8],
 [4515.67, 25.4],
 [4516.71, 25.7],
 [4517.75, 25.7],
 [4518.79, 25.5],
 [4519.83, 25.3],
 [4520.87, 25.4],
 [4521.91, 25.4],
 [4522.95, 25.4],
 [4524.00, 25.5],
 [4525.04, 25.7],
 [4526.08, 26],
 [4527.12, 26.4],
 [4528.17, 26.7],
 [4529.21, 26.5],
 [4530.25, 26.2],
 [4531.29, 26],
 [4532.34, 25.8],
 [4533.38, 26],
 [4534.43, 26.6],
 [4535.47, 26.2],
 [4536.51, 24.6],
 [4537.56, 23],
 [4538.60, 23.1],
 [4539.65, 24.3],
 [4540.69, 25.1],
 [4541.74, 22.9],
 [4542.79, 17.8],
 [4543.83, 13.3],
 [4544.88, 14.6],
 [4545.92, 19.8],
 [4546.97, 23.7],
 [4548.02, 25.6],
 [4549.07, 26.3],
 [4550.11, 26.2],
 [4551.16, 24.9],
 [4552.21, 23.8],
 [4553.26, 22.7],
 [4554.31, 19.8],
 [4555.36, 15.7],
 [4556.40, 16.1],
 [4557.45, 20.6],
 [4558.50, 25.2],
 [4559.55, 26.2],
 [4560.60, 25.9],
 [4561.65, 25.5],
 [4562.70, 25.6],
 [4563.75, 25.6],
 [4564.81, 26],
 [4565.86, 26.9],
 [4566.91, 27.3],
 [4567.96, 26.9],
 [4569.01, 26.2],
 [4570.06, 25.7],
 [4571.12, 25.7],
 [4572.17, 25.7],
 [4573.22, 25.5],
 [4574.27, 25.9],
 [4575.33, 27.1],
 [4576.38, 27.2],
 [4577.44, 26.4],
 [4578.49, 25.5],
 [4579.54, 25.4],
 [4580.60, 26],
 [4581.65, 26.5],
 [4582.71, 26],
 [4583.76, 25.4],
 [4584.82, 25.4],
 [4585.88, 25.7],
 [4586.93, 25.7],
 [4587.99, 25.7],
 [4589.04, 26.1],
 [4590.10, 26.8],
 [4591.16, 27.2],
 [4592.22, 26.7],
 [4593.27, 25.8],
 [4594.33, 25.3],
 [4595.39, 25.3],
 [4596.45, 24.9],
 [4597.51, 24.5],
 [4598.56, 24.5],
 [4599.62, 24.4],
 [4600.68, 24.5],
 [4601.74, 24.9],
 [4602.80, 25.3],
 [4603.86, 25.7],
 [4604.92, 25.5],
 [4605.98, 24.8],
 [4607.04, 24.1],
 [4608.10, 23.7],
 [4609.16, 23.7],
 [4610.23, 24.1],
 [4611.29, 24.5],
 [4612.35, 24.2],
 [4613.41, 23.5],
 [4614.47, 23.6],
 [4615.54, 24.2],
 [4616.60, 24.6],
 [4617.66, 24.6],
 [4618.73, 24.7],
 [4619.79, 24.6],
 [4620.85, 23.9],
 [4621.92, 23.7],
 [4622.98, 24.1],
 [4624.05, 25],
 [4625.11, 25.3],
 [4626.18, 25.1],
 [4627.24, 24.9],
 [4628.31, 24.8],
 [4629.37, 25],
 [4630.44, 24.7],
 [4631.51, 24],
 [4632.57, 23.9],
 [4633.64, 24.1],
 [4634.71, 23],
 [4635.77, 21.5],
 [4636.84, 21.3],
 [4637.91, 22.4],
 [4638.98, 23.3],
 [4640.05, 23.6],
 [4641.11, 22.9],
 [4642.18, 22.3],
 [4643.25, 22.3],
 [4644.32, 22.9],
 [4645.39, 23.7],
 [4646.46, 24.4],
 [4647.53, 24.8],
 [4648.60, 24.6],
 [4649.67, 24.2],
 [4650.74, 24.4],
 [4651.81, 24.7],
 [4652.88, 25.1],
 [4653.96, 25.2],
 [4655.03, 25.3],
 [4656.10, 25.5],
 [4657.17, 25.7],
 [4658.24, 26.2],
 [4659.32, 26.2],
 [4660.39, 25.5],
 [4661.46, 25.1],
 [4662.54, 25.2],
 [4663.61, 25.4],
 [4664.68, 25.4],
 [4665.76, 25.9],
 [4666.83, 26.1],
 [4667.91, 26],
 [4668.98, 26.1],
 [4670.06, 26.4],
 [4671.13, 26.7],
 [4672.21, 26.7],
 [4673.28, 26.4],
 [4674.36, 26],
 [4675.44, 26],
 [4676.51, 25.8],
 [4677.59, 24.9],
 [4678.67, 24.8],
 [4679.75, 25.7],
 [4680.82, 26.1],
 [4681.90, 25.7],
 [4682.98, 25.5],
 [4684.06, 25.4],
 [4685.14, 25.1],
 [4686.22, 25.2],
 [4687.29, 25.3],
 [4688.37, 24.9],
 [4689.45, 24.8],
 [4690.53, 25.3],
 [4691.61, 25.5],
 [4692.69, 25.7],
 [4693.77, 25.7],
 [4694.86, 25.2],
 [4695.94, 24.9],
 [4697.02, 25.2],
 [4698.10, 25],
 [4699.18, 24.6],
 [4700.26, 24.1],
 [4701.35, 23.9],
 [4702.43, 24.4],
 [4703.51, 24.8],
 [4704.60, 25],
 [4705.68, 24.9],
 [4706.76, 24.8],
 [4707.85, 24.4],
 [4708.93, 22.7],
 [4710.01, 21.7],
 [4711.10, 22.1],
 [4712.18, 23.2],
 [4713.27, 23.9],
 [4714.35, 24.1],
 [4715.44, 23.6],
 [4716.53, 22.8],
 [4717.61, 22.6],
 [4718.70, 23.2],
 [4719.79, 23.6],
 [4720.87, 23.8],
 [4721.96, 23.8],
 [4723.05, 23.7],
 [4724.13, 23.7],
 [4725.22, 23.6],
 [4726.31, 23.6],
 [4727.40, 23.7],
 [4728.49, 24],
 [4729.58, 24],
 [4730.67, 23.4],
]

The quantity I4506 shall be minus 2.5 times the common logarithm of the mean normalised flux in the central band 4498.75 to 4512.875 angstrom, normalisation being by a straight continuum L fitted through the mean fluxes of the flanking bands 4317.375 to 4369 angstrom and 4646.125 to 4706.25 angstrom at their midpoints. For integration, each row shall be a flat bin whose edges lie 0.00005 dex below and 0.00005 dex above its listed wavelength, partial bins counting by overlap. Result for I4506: 0.35 mag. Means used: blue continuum 44.1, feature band 25.3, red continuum 25.3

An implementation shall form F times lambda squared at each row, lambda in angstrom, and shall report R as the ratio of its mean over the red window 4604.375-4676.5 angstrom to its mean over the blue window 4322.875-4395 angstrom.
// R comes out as 0.70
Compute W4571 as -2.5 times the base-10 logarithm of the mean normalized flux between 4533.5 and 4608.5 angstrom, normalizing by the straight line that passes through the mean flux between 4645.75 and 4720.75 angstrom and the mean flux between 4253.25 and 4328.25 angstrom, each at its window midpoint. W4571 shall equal 0.32 mag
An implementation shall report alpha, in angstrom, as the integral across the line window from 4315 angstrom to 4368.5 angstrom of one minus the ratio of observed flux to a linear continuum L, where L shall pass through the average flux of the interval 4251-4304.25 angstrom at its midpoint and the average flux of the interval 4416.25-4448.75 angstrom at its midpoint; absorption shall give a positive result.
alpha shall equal -1.35 angstrom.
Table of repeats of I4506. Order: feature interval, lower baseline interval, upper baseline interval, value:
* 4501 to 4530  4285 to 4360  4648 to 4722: 0.363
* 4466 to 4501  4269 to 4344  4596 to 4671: 0.358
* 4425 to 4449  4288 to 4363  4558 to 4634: 0.318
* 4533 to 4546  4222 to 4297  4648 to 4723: 0.448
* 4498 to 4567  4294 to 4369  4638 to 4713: 0.350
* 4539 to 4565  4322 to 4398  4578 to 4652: 0.247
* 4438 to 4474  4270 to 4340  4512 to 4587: 0.278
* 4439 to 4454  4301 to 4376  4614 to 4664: 0.342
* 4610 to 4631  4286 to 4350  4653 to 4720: 0.192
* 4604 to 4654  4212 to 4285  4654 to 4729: 0.172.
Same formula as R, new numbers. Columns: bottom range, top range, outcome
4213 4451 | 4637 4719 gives 0.70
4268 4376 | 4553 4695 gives 0.61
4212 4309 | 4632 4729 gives 0.61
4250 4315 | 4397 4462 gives 0.58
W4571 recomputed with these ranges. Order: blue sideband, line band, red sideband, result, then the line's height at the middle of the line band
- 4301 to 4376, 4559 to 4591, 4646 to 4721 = 0.19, 31.2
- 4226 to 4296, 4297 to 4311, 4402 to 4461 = -0.09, 45.5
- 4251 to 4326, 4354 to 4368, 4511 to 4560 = 0.14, 44.1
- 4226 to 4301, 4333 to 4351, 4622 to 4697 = 0.05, 45.9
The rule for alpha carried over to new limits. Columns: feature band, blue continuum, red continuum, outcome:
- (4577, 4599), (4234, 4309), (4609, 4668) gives 1.9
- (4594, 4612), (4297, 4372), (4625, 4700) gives 2.5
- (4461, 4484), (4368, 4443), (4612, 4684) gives 2.4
